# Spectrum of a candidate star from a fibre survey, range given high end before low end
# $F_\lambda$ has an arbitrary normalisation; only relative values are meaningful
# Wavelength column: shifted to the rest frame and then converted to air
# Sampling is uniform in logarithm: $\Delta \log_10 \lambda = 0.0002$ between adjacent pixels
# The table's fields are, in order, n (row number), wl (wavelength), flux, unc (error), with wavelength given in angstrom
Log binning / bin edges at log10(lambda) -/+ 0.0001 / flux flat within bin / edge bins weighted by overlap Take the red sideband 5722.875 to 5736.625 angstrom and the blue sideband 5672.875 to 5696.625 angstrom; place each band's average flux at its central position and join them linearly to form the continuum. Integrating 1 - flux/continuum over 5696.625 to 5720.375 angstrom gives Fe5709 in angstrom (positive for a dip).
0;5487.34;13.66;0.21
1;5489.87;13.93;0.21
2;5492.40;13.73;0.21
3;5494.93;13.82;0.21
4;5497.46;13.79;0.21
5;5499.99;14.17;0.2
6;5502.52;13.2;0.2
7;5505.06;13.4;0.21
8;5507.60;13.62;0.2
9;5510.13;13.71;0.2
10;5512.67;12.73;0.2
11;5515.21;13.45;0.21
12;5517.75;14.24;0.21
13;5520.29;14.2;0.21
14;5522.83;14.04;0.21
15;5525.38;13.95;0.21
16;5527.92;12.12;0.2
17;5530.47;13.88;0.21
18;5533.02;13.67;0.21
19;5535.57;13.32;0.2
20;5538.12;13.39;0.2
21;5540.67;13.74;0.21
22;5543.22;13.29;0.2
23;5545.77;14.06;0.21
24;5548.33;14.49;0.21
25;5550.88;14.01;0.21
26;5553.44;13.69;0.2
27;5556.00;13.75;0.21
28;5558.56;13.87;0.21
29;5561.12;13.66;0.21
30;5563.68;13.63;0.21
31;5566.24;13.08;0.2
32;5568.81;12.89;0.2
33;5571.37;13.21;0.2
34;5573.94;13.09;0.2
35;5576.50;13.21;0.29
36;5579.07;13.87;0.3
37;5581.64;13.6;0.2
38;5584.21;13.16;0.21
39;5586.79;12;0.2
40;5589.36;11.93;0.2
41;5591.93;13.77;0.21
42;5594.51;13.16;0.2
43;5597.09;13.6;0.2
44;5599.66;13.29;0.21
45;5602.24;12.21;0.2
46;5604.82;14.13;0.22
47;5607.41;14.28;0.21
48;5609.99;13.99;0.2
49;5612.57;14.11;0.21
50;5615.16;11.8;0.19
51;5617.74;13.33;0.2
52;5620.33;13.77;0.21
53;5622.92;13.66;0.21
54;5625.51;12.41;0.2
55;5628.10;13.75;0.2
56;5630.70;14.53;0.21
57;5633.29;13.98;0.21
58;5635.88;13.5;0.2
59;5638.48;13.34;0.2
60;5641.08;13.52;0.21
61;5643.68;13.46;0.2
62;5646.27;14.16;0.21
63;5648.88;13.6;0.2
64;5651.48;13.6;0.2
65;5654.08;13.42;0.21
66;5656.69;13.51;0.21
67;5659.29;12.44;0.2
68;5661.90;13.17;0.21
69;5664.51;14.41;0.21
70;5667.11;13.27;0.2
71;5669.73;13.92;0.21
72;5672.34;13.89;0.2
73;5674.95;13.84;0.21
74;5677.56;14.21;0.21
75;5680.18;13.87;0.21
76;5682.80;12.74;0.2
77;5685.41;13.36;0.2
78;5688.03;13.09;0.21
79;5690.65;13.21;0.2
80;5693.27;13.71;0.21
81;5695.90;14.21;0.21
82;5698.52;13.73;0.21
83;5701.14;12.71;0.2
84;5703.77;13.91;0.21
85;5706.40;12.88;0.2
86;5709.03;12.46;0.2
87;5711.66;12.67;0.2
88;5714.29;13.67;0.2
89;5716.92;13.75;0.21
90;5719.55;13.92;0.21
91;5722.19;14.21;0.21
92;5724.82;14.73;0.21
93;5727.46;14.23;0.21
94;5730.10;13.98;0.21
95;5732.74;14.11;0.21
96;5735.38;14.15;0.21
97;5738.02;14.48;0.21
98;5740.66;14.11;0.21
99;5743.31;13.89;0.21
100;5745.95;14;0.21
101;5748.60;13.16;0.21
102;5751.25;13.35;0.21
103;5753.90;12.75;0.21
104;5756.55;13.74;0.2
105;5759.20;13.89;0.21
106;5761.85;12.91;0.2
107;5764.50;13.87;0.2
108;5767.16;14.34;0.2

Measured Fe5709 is 1.1 angstrom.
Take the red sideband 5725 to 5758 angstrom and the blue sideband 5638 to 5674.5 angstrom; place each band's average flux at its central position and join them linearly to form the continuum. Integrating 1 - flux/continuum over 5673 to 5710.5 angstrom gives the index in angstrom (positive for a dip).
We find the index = 0.7 angstrom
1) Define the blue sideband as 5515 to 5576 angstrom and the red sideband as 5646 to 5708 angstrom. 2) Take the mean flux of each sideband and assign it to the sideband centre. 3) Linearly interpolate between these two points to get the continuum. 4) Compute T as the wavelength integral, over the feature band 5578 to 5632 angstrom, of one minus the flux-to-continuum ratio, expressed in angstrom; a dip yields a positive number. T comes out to 0.9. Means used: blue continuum 13.6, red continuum 13.5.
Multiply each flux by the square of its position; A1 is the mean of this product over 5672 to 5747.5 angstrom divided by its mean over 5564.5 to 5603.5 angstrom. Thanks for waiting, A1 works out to 1.1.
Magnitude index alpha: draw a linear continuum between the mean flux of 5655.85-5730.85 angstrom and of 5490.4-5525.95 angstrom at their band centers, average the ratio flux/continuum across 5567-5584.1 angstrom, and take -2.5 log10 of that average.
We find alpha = 0.03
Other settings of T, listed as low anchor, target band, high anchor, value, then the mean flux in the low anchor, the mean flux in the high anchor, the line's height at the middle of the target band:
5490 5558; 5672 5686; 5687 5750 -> 0.1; 13.7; 13.7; 13.7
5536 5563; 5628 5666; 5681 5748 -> 0.3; 13.8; 13.7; 13.7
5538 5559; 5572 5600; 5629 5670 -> 1.2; 13.8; 13.6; 13.7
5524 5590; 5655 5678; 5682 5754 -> -0.1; 13.4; 13.6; 13.6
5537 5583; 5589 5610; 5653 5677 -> 0.3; 13.6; 13.6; 13.6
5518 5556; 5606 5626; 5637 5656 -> 0.2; 13.7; 13.6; 13.6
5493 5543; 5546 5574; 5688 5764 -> 0.0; 13.6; 13.7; 13.6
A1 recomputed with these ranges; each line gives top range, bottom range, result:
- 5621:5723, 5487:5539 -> 1.05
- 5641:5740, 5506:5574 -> 1.06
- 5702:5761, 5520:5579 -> 1.08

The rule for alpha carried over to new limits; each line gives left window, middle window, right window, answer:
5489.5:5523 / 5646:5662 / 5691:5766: 0.025 mag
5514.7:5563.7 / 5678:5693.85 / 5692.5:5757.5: 0.028 mag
